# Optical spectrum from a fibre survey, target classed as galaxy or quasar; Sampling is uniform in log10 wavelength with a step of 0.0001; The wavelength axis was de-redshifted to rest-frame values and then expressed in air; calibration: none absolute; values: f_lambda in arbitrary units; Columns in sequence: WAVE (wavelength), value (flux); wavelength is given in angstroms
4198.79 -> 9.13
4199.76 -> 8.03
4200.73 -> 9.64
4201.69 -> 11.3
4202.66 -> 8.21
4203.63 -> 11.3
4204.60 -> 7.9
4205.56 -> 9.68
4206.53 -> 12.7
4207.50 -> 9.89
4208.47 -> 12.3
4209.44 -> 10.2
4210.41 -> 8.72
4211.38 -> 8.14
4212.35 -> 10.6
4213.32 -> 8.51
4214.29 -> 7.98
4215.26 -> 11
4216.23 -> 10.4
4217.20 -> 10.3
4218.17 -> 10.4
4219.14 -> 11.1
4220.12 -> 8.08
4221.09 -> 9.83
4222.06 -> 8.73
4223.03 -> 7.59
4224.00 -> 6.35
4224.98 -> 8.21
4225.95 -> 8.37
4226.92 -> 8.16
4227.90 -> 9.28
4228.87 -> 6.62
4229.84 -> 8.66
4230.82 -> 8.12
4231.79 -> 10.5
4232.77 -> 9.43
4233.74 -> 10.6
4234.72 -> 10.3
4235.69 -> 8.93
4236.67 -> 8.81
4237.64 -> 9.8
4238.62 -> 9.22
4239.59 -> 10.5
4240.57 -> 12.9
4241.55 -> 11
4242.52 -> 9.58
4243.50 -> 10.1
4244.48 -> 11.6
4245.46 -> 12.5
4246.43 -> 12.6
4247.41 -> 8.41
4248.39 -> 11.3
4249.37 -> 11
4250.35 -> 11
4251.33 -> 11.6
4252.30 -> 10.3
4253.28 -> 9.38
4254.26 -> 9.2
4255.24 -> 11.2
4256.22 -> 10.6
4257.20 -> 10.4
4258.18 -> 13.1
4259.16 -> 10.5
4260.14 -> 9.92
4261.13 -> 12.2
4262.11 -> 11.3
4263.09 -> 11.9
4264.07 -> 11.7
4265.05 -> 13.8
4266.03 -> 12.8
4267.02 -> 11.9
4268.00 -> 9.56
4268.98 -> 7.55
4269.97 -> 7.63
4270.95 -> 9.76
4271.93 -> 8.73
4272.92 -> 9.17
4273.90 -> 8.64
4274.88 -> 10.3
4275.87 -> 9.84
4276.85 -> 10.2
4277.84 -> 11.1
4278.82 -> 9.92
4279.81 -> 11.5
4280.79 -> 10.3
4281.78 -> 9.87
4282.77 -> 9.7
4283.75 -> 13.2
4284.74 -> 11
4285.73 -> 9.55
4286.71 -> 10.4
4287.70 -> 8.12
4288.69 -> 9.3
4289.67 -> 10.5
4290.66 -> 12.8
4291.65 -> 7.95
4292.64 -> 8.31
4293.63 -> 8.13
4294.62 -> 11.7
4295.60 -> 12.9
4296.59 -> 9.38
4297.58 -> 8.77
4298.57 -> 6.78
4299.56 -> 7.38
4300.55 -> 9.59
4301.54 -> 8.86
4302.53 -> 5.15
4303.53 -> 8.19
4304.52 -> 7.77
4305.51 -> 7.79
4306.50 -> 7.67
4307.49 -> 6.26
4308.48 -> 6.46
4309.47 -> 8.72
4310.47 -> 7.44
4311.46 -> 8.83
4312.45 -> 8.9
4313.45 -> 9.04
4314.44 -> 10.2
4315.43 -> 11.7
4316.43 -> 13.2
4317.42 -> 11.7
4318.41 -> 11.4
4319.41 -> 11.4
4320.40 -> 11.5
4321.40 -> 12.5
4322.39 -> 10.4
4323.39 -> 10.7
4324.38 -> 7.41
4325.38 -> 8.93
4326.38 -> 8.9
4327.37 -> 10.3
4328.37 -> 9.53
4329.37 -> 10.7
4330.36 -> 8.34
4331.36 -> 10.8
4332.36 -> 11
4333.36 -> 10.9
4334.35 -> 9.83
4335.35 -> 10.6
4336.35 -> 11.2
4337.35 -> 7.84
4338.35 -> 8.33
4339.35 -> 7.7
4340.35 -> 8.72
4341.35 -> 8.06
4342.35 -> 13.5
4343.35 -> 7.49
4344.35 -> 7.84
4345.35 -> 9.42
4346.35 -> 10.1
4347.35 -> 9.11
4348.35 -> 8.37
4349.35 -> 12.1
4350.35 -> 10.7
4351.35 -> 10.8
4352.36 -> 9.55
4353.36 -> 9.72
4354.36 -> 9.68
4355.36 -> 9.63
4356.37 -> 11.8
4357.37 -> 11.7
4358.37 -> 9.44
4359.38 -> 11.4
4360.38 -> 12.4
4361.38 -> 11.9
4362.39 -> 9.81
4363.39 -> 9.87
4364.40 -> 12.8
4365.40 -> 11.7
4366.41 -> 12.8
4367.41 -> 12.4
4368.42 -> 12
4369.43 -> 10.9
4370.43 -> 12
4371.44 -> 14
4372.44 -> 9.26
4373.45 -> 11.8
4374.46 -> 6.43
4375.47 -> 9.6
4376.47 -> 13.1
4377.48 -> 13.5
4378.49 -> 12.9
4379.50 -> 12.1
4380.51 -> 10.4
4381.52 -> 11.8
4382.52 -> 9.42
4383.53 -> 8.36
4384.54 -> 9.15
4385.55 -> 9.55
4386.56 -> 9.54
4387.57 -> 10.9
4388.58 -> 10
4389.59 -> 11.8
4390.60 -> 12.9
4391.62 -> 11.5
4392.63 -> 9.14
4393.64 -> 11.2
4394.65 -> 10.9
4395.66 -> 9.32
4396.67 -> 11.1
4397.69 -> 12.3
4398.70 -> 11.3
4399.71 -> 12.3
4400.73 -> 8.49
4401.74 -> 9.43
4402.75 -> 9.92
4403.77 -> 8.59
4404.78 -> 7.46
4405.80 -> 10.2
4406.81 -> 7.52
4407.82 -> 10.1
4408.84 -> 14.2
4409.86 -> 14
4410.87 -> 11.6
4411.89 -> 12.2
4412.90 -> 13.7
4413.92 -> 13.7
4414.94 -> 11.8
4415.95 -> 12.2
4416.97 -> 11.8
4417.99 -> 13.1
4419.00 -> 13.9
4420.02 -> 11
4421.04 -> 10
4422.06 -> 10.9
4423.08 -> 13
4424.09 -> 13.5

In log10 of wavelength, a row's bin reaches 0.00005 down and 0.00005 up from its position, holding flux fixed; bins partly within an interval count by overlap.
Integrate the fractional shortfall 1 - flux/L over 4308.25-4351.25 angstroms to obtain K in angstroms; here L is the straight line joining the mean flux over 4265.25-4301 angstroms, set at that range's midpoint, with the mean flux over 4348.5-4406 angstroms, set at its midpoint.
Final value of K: 2.0 angstroms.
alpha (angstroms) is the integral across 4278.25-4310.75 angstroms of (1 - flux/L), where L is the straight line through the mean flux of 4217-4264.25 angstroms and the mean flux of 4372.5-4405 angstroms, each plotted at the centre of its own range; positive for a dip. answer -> 3.4 angstroms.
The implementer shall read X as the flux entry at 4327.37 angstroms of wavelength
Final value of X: 10.3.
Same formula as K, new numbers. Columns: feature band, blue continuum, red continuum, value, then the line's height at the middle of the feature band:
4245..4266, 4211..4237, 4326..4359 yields -4.3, 9.28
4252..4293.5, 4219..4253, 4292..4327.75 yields -3.6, 9.51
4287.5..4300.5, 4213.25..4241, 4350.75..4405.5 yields 0.7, 9.93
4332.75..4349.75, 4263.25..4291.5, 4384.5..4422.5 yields 1.9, 10.7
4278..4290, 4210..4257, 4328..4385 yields -0.3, 10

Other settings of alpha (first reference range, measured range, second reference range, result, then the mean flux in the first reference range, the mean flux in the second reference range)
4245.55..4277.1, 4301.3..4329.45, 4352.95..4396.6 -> 3.7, 10.6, 10.9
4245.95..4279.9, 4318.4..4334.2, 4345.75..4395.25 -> 0.7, 10.6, 10.9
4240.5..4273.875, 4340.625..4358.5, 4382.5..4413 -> 1.1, 10.7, 10.6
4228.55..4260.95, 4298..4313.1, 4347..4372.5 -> 4.2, 10.3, 11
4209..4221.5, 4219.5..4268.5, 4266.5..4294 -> -2.4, 9.63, 9.83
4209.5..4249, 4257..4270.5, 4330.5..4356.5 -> -1.9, 9.59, 9.75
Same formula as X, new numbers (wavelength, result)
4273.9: 8.64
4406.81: 7.52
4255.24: 11.2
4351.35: 10.8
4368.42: 12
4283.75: 13.2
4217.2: 10.3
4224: 6.35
